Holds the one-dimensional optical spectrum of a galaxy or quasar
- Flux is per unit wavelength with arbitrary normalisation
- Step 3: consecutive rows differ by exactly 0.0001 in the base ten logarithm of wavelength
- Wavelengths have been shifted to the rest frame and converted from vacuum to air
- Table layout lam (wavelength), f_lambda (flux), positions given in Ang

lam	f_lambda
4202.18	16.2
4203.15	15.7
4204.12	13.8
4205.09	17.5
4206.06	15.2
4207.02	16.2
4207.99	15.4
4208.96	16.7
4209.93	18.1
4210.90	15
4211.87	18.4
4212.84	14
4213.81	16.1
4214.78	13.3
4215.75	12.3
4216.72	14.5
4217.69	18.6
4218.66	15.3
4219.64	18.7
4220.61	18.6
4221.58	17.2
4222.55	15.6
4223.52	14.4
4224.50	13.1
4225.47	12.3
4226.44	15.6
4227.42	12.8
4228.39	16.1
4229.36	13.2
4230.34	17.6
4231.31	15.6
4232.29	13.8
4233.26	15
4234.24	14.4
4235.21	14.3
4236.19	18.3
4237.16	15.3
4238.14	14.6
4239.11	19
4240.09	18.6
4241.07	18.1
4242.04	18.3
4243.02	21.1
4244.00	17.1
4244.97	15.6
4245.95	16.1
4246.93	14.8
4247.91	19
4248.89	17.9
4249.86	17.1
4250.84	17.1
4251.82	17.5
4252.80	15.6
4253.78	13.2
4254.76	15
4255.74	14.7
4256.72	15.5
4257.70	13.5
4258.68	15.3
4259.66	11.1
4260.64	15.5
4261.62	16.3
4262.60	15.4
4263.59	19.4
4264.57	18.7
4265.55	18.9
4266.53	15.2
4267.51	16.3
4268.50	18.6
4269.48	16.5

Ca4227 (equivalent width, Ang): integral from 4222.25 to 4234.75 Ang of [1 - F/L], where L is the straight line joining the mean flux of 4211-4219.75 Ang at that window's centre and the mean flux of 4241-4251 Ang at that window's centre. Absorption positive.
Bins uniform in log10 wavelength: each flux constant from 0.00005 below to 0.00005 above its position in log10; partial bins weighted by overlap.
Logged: 1.4 Ang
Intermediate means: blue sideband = 15.5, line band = 14.6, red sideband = 17.5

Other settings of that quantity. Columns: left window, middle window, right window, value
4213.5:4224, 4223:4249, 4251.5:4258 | -0.9 Ang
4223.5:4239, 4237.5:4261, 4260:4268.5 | -0.5 Ang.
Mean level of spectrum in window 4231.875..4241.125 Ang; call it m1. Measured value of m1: 16.1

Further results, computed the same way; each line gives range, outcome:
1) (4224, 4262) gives 15.8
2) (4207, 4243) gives 15.9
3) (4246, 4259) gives 15.9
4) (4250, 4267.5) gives 15.8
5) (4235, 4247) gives 17.2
